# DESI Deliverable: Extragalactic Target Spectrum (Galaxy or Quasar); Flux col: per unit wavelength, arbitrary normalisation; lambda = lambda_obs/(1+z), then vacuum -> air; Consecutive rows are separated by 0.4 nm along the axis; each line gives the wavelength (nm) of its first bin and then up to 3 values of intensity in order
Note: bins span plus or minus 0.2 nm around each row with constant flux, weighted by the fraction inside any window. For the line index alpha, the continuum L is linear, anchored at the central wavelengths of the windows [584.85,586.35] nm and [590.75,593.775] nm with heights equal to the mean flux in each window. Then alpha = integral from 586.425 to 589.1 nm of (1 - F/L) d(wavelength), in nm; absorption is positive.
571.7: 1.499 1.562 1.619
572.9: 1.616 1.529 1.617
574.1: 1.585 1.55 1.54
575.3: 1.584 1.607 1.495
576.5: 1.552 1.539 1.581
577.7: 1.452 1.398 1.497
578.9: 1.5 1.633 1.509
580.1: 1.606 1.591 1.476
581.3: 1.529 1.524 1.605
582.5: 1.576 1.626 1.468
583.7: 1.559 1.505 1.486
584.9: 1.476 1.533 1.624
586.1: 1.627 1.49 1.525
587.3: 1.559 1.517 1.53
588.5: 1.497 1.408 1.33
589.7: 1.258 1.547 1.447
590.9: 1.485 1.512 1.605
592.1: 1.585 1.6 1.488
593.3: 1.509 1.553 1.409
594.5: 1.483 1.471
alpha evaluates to 0.10 nm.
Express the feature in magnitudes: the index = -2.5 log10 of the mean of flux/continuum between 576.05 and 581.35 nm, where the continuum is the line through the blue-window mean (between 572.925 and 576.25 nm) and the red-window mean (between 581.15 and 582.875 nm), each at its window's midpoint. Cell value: 0.03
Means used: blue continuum 1.57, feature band 1.53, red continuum 1.57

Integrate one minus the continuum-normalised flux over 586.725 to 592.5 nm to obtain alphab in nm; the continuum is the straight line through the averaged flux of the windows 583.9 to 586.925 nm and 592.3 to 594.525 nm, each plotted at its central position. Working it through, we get 0.117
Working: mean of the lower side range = 1.53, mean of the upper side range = 1.51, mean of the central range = 1.49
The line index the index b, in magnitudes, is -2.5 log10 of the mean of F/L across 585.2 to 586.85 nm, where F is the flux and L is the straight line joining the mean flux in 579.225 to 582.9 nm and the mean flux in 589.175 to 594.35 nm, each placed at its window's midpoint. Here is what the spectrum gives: -0.03 mag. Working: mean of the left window 1.56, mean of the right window 1.49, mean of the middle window 1.57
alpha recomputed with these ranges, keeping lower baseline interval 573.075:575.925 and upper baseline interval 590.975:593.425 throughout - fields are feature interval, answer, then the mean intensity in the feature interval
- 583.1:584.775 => 0.06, 1.5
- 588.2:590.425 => 0.20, 1.42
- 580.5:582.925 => 0.01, 1.55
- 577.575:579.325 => 0.09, 1.48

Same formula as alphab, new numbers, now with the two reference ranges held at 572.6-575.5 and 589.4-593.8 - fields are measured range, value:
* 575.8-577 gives 0.02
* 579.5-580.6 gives -0.01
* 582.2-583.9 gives -0.02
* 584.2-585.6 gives 0.02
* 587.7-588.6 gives 0.00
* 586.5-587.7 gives -0.01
